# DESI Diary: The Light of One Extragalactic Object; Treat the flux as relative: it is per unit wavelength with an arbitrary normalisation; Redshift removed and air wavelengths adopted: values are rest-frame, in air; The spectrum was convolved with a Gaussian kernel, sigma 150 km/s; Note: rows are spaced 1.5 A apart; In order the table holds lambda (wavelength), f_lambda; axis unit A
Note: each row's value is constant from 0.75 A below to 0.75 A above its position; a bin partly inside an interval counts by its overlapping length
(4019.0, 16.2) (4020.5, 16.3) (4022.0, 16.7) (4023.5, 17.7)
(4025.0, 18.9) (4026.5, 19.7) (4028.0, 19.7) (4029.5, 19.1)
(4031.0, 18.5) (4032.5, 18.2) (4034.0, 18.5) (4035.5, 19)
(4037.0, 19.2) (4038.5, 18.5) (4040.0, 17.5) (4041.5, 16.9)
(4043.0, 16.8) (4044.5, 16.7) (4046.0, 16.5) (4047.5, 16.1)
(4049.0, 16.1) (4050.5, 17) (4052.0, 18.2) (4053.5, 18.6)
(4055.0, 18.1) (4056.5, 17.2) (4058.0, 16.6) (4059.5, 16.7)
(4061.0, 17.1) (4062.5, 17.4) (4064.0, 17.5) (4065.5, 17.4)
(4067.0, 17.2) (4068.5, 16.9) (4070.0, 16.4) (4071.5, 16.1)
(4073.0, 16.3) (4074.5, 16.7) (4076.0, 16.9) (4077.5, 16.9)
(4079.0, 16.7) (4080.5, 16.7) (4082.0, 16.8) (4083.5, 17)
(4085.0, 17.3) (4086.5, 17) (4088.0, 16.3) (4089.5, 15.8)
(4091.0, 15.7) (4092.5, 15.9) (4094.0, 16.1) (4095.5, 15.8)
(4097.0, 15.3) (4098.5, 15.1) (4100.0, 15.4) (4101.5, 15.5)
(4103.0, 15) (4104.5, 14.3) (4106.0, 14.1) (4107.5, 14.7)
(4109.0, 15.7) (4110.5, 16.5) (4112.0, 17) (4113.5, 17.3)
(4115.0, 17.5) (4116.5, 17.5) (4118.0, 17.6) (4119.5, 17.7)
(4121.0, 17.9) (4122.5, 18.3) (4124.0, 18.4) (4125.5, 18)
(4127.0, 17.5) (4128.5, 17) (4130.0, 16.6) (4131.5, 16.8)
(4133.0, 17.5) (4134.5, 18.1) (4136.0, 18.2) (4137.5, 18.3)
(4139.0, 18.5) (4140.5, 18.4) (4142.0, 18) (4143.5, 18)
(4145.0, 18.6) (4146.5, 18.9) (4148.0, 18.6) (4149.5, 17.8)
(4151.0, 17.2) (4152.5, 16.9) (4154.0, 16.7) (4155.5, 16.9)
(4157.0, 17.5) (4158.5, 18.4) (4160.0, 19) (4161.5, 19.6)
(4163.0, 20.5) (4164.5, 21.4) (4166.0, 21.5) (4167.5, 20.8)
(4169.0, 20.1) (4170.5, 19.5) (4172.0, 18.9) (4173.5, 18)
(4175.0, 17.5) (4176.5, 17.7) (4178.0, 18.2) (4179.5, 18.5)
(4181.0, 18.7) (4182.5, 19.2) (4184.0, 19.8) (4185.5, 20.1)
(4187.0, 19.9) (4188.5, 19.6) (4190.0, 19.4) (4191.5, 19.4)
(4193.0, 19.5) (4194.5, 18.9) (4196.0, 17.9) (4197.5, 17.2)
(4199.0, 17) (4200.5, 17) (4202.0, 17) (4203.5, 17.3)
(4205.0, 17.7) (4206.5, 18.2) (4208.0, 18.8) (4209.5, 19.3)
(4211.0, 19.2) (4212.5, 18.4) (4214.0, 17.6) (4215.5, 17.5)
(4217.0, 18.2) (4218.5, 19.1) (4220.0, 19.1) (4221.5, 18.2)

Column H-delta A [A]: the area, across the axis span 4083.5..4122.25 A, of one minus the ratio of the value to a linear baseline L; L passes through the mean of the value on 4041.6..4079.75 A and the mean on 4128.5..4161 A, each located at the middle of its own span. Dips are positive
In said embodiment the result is 2.68 A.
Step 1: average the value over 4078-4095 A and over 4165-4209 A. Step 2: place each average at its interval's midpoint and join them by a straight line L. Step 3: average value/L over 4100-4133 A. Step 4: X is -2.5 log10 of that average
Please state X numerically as 0.03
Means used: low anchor 16.5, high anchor 18.8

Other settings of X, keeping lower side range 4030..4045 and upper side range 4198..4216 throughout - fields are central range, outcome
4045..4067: 0.052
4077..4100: 0.110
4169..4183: -0.036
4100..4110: 0.199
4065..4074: 0.082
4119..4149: 0.000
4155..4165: -0.064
